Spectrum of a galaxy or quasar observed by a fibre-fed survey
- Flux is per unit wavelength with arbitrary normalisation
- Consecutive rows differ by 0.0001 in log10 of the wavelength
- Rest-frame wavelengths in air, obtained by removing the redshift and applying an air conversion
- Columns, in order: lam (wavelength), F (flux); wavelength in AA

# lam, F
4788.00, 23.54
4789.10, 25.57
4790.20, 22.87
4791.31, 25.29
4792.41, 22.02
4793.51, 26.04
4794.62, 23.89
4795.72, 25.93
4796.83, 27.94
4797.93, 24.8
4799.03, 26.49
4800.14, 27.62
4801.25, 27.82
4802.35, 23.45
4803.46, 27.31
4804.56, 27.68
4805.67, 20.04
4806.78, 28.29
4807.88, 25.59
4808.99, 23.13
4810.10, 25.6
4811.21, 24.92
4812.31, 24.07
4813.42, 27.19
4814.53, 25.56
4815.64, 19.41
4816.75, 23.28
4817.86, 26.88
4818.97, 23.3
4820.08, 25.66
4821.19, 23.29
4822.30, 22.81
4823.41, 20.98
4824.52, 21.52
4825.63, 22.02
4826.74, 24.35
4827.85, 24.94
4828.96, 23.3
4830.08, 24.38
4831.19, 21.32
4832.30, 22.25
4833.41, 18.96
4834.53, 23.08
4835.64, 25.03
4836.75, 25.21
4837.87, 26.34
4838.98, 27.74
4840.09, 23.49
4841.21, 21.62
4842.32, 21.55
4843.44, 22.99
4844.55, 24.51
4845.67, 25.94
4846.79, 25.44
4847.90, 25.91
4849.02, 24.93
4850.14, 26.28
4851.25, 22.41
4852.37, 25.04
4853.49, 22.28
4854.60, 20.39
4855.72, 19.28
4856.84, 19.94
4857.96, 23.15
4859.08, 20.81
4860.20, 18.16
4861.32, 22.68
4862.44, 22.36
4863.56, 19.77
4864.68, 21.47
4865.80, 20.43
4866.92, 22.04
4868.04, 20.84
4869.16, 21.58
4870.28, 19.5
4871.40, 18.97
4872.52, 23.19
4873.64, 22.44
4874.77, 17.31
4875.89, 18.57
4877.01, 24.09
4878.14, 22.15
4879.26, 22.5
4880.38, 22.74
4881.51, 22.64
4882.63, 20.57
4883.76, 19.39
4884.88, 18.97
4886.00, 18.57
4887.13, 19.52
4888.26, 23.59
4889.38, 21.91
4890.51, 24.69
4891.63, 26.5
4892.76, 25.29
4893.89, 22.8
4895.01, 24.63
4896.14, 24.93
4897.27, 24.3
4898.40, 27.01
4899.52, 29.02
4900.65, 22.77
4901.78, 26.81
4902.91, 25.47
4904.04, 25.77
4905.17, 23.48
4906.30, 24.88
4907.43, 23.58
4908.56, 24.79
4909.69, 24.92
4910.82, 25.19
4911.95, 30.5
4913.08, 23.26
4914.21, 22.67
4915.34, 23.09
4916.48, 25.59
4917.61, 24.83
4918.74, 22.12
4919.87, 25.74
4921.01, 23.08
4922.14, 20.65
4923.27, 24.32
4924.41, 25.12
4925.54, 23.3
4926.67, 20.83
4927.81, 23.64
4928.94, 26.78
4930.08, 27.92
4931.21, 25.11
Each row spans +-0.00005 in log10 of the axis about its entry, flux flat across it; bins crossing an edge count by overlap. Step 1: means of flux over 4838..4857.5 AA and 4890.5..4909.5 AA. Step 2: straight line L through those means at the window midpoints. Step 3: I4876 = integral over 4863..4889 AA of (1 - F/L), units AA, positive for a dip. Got 3.7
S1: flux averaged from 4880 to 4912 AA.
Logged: 23.9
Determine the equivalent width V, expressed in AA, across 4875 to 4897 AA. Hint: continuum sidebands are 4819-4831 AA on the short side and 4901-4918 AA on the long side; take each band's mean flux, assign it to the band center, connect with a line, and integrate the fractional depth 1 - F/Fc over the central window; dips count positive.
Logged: 2.0 AA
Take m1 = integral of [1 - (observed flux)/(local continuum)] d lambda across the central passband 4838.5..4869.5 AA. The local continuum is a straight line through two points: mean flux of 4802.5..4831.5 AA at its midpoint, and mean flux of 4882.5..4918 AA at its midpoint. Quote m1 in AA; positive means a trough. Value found 1.9 AA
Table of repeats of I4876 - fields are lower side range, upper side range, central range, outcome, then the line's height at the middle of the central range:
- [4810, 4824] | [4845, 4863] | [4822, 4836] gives 0.6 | 23.6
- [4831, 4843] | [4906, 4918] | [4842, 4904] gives 3.8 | 24.1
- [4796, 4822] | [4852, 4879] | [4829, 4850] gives -0.9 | 23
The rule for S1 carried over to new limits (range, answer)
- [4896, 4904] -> 25.8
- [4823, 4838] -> 23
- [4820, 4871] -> 22.7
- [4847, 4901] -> 22.3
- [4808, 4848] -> 23.8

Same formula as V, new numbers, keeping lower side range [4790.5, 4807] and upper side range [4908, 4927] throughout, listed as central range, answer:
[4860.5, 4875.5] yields 2.3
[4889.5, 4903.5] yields -0.5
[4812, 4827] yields 1.0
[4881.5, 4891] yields 1.4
